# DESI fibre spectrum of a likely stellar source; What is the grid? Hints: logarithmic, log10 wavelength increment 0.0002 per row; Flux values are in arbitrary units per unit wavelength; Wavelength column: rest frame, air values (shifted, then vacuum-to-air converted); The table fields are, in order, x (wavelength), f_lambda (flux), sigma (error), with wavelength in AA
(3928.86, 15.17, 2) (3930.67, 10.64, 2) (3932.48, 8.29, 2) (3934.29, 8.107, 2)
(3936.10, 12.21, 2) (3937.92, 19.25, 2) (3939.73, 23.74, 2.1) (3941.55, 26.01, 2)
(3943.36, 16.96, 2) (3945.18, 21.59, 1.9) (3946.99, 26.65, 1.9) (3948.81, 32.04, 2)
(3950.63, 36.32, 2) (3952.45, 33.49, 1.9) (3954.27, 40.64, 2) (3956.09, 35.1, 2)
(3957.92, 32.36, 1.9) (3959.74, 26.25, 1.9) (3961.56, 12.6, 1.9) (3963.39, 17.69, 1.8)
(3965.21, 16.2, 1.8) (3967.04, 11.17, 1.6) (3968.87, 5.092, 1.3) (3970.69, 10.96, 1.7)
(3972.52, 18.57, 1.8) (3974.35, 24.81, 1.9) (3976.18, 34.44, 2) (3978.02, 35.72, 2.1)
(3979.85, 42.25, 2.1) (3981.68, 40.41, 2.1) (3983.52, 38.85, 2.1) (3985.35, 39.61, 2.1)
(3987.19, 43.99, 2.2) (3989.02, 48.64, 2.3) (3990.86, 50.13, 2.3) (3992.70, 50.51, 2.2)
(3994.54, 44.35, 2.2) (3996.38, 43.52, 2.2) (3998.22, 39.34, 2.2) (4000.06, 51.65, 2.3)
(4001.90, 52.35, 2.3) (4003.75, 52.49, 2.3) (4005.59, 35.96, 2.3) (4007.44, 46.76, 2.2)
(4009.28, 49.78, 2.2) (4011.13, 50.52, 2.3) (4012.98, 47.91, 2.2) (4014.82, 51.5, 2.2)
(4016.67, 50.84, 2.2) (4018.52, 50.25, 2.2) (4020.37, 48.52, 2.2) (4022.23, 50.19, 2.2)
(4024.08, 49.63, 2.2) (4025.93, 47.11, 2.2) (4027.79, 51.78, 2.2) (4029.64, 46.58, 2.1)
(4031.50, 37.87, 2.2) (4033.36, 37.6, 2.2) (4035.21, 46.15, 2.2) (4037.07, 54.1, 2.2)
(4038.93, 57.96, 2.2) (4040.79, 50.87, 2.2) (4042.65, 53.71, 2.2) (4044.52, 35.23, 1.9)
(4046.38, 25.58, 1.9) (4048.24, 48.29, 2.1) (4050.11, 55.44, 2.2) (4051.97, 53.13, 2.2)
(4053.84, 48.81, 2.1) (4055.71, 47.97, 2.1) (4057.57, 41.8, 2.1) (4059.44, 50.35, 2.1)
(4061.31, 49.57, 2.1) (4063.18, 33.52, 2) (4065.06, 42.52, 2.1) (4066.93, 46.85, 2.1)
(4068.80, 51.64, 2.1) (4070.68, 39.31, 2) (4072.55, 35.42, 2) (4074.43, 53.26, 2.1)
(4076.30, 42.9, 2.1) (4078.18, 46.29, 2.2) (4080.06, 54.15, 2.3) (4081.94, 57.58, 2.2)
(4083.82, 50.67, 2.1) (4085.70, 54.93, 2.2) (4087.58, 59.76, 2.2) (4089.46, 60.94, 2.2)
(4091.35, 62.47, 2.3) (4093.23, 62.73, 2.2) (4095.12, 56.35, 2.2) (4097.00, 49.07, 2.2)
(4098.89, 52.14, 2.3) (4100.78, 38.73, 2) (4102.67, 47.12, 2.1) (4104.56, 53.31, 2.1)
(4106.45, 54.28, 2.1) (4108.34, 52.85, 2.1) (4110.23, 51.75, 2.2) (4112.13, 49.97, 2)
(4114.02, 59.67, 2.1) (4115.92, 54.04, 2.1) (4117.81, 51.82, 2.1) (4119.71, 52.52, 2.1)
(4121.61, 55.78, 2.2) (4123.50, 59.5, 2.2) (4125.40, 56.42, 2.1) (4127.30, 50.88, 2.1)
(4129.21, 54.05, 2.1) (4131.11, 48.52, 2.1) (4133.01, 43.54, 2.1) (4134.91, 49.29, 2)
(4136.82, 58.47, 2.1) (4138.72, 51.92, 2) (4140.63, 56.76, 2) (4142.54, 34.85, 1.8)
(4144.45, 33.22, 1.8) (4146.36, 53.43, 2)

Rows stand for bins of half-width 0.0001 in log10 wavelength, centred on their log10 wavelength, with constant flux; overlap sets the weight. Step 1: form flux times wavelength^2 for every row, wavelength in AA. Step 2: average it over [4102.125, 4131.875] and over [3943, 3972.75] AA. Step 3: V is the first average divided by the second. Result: 2.48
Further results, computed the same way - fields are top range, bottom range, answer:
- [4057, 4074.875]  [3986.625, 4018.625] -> 0.95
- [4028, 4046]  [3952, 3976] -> 2.18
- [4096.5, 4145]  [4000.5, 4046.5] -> 1.12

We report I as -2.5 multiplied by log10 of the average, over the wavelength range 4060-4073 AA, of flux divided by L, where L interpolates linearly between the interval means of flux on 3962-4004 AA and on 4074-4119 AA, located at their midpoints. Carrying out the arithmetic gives 0.12 mag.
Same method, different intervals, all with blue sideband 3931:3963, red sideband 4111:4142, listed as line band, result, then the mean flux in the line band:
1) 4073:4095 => -0.18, 54.7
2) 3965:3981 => 0.25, 22.7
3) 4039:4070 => -0.12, 46.2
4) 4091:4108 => -0.09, 52.6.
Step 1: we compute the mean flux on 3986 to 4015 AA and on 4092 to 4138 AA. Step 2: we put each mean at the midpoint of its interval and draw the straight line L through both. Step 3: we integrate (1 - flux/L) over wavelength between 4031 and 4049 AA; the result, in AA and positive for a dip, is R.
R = 1.6 AA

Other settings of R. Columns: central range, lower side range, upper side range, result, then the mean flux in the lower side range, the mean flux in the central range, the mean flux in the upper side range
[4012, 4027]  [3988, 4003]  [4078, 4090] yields 0.0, 47.6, 49.5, 55.3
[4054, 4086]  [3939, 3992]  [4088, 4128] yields 0.4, 29.2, 46.9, 54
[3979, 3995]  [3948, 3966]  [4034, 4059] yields -4.4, 28.3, 44.3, 47.6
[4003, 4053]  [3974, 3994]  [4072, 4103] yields -1.8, 41.4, 47.6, 52.3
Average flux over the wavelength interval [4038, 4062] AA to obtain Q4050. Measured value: 47.6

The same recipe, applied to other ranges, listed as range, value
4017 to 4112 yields 49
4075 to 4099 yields 54.7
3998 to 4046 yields 47.8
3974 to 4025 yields 45.4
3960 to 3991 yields 28.3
